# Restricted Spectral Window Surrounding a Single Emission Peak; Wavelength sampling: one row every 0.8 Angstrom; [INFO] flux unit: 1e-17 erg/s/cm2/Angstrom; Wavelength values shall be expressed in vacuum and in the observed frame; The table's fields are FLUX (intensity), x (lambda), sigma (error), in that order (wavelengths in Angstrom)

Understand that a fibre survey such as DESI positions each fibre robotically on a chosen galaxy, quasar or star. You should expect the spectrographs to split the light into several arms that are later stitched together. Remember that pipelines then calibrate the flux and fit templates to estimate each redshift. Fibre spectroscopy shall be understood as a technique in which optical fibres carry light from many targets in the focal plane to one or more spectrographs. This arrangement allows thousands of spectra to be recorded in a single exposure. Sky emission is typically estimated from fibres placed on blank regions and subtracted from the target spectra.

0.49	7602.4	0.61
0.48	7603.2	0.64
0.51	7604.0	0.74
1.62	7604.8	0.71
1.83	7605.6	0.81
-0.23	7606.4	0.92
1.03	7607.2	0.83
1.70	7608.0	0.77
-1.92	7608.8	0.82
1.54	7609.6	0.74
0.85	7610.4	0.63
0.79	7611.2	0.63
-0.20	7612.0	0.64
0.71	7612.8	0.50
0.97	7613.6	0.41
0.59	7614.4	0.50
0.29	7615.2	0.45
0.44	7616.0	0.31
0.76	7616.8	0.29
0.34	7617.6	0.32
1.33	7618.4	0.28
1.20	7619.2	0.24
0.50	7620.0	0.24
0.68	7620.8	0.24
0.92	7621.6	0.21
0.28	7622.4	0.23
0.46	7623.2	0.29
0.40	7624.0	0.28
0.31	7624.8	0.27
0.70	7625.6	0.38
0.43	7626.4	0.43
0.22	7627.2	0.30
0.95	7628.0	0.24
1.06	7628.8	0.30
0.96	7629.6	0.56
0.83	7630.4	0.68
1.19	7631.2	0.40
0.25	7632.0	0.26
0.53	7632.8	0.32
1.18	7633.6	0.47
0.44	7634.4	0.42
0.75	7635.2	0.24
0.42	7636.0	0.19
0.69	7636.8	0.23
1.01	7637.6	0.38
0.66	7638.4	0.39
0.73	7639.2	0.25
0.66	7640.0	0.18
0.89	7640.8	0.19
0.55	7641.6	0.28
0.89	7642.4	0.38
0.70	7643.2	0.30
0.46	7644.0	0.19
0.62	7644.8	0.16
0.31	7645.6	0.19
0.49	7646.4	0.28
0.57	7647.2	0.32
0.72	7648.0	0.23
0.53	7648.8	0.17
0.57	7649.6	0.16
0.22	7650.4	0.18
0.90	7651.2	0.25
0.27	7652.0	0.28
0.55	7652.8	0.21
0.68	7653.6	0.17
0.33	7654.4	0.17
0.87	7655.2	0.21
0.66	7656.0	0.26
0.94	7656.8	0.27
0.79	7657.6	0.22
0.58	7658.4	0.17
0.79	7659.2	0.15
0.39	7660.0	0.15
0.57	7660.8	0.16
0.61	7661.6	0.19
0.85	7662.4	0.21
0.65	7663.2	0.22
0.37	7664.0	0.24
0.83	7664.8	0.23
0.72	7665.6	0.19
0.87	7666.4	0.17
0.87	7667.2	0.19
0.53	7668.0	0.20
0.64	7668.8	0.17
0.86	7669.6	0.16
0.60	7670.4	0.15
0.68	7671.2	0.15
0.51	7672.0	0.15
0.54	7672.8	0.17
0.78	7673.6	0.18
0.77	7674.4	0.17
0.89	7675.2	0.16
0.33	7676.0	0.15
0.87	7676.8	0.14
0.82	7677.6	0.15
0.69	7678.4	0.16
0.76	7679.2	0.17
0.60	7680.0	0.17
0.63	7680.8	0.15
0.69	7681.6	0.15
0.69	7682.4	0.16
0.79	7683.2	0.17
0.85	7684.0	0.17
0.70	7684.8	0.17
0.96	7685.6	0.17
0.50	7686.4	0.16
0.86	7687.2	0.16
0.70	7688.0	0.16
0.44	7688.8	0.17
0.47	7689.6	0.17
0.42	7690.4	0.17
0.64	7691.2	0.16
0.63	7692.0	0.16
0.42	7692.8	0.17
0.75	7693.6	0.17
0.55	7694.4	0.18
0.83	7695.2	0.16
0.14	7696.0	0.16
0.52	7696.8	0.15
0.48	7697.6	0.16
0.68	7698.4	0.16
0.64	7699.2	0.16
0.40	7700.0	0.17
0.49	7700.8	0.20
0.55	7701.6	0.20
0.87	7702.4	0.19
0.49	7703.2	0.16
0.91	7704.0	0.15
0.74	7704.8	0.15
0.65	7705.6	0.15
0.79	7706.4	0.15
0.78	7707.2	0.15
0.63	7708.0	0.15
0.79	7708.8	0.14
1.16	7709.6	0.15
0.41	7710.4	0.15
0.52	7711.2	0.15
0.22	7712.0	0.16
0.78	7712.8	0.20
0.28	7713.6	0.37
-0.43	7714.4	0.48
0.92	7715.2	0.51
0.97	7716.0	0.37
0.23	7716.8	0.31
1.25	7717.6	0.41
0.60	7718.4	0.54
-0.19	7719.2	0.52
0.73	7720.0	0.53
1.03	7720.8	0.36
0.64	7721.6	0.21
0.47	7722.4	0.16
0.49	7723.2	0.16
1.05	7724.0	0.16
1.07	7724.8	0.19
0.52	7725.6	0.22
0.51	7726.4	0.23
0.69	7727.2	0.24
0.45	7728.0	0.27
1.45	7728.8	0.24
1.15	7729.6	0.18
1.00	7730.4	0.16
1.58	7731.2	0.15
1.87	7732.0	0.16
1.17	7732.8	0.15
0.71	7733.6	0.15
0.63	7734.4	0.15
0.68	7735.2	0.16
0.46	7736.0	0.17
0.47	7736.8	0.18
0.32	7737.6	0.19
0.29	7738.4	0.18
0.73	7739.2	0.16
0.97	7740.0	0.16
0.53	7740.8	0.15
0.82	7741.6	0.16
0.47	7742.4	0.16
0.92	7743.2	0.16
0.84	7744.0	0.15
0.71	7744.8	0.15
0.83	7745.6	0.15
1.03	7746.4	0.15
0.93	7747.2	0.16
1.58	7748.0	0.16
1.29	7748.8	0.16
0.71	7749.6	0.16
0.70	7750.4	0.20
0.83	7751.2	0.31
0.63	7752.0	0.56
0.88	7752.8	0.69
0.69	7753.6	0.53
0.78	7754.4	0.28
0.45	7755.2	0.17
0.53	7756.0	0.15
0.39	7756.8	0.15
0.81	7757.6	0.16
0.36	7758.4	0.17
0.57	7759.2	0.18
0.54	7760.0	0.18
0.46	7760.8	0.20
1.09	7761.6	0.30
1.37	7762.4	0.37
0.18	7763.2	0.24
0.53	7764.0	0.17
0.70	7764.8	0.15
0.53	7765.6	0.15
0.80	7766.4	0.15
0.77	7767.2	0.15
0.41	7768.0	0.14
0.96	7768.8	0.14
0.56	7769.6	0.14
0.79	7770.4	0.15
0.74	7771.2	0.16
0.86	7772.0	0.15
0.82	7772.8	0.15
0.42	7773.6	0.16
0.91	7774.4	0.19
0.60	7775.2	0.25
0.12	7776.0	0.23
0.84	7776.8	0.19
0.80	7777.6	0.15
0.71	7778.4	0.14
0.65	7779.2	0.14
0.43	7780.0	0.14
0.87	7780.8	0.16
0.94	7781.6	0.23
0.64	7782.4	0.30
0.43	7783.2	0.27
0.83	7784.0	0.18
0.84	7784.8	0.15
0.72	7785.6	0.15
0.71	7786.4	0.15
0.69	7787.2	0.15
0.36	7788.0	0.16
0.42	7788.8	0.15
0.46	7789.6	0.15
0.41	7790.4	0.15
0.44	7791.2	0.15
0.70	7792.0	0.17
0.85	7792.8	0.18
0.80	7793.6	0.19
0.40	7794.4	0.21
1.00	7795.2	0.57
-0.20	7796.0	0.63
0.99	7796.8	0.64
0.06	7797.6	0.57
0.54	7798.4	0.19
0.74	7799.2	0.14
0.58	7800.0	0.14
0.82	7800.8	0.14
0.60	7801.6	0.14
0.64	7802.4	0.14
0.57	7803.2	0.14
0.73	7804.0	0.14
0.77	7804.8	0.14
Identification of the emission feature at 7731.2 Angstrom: [S II]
